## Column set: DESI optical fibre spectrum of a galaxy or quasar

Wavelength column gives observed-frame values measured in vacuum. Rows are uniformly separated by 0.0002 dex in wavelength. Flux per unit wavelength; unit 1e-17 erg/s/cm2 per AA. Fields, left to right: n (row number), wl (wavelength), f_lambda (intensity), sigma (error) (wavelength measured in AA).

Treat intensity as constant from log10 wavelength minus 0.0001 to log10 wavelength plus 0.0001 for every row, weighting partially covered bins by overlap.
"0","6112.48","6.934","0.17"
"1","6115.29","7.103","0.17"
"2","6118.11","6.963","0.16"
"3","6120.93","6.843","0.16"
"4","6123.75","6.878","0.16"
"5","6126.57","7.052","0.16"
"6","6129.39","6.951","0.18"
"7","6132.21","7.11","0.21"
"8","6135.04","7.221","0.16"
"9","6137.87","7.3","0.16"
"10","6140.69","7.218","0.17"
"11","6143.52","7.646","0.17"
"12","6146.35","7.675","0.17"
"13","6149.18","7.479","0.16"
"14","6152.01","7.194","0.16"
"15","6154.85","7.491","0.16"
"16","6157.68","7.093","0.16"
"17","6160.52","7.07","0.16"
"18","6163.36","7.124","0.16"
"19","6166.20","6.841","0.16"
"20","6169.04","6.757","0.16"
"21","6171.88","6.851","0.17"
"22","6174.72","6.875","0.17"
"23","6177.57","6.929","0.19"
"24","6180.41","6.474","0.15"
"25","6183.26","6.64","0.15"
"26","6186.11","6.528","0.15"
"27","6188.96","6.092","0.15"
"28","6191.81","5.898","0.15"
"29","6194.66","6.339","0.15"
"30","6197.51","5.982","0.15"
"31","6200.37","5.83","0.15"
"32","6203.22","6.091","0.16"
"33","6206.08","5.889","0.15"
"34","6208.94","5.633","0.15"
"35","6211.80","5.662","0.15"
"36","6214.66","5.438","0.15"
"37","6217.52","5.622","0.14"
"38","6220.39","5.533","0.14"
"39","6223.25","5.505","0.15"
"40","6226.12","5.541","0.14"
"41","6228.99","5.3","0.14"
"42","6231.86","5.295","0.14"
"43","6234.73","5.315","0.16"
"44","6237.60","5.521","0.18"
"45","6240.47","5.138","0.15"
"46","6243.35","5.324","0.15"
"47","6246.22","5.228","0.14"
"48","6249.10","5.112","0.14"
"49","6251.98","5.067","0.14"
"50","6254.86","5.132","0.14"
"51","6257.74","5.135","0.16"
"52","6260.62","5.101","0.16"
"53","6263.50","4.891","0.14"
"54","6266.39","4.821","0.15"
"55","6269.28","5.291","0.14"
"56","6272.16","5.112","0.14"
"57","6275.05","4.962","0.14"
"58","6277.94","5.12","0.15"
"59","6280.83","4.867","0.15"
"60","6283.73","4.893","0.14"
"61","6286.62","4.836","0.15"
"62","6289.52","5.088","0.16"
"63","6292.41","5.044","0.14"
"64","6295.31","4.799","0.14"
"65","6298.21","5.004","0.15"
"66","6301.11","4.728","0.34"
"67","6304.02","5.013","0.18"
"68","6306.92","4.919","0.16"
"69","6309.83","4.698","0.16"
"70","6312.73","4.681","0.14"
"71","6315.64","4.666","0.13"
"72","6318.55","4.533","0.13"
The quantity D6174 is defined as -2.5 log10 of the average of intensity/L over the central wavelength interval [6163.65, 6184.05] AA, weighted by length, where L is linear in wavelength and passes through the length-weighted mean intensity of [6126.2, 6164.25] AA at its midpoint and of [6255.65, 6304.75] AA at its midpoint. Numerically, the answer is -0.001 mag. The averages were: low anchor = 7.27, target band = 6.79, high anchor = 4.98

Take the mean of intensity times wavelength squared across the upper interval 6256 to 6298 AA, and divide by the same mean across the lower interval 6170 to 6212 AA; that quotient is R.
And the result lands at 0.82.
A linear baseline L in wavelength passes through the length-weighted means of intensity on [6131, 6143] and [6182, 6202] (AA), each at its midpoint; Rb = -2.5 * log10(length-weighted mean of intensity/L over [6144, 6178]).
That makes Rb -0.055 mag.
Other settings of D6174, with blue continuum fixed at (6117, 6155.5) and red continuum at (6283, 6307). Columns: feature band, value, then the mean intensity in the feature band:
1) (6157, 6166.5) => -0.03 mag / 7.04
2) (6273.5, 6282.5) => 0.04 mag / 4.98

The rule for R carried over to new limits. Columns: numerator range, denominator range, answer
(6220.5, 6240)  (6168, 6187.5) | 0.82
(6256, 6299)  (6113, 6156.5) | 0.73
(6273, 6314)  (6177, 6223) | 0.84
